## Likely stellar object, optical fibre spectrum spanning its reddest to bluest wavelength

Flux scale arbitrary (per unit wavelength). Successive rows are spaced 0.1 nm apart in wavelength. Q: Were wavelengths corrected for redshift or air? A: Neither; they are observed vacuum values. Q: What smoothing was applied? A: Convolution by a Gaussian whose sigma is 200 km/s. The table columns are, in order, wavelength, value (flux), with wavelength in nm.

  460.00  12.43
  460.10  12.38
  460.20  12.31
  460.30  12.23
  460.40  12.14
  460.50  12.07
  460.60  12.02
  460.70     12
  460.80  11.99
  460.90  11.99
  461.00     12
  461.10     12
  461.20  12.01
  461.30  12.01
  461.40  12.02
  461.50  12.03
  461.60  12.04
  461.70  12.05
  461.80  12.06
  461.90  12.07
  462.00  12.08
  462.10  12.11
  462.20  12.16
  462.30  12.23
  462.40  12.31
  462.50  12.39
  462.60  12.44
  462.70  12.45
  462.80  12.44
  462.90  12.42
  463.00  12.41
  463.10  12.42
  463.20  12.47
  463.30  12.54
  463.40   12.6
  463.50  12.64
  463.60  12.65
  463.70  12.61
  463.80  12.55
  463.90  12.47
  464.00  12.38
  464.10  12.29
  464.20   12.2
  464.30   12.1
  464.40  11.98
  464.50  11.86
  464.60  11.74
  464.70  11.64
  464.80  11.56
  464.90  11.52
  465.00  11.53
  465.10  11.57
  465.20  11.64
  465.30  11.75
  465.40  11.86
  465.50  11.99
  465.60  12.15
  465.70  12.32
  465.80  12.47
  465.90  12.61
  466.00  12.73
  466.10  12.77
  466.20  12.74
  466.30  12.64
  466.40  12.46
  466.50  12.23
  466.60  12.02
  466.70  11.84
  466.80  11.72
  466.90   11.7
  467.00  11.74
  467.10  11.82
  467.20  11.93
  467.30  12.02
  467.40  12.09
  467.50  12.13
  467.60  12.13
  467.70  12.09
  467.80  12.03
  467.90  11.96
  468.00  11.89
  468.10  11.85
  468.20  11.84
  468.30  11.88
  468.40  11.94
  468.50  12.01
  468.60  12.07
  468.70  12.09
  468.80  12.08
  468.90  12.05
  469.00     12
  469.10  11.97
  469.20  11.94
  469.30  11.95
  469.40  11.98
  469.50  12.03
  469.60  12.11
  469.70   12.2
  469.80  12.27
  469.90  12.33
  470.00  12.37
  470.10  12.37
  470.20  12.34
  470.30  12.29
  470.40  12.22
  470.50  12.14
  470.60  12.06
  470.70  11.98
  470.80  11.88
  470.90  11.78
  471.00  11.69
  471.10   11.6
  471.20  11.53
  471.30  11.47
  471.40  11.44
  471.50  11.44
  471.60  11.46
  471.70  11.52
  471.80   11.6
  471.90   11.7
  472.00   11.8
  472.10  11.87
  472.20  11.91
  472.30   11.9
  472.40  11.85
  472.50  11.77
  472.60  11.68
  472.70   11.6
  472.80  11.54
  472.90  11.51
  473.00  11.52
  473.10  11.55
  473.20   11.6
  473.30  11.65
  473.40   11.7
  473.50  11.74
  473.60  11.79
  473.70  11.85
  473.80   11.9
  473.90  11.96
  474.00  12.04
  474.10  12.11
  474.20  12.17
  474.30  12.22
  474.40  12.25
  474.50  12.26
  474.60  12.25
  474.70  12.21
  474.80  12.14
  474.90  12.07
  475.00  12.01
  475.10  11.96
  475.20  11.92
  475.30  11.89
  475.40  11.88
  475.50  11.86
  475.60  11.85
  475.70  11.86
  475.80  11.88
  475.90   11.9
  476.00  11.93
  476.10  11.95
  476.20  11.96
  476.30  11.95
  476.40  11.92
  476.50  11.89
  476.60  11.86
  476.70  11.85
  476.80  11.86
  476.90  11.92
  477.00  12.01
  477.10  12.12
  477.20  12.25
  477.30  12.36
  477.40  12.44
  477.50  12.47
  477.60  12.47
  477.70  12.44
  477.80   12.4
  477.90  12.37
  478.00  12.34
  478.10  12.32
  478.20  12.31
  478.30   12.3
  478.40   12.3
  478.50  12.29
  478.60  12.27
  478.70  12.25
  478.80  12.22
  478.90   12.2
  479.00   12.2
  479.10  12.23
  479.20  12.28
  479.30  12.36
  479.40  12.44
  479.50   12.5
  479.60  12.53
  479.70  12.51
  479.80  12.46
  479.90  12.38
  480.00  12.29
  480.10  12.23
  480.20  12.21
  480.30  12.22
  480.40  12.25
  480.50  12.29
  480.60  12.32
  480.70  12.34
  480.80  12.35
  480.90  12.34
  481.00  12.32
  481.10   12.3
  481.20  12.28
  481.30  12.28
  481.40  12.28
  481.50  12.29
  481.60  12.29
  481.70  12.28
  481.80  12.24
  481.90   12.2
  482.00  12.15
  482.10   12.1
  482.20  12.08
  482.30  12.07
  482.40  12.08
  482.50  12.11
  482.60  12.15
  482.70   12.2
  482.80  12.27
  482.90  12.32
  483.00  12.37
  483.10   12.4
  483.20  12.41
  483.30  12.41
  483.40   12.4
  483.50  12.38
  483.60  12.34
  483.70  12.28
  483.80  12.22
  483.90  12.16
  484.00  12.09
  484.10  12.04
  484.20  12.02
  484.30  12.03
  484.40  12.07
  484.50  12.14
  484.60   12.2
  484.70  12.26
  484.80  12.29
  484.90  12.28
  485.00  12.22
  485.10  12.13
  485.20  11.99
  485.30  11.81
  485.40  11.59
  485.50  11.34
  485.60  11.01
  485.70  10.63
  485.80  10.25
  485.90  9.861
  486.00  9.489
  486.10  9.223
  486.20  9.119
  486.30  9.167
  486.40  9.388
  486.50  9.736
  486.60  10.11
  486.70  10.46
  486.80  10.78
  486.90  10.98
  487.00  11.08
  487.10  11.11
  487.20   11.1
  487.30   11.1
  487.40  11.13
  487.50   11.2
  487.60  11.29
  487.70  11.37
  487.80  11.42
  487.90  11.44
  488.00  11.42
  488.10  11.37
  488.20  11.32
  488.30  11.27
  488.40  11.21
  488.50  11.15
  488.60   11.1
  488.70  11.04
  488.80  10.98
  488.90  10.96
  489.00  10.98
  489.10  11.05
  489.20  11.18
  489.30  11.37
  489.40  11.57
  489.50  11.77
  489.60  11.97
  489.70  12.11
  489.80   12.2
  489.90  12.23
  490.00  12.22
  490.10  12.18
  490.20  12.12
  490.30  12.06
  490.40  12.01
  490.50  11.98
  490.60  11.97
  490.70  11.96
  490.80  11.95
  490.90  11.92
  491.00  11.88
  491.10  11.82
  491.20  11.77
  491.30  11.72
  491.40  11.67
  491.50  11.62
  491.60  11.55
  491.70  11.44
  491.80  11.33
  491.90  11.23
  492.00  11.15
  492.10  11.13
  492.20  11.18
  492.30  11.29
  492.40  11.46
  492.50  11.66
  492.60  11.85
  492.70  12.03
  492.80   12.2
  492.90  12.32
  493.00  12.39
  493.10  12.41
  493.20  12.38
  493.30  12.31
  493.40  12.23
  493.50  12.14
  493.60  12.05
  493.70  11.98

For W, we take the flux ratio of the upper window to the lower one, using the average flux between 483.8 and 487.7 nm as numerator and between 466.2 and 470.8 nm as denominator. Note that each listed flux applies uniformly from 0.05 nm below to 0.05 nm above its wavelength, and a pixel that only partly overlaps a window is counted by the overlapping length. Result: 0.92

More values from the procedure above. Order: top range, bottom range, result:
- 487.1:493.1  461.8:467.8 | 0.95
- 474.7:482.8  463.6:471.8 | 1.01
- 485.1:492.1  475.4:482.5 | 0.92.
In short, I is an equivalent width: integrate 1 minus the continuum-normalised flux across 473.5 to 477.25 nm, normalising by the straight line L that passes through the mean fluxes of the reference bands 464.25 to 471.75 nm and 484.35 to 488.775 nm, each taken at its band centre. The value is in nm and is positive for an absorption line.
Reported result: -0.12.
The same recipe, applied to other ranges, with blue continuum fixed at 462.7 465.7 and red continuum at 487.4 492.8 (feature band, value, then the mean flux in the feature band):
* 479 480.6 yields -0.07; 12.3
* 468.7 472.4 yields 0.02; 11.9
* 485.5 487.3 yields 0.21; 10.3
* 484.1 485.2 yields -0.04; 12.2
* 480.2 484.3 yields -0.17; 12.2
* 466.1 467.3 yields 0.00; 12.1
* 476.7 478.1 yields -0.05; 12.3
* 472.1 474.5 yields 0.02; 11.8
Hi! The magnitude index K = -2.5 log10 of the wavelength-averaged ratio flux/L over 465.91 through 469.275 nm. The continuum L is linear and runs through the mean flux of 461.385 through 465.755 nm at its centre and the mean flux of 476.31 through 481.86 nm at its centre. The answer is 0.01 mag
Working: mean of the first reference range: 12.2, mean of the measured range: 12.1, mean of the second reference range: 12.3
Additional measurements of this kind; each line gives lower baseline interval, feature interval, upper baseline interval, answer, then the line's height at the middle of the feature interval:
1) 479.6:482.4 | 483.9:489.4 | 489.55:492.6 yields 0.08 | 12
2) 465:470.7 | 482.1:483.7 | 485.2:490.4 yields -0.09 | 11.3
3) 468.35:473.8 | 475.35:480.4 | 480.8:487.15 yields -0.04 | 11.8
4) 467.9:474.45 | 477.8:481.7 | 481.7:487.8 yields -0.06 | 11.7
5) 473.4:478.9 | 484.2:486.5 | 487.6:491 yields 0.06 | 11.7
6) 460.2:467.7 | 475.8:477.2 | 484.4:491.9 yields -0.02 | 11.7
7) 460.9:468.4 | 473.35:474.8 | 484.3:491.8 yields -0.02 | 11.8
